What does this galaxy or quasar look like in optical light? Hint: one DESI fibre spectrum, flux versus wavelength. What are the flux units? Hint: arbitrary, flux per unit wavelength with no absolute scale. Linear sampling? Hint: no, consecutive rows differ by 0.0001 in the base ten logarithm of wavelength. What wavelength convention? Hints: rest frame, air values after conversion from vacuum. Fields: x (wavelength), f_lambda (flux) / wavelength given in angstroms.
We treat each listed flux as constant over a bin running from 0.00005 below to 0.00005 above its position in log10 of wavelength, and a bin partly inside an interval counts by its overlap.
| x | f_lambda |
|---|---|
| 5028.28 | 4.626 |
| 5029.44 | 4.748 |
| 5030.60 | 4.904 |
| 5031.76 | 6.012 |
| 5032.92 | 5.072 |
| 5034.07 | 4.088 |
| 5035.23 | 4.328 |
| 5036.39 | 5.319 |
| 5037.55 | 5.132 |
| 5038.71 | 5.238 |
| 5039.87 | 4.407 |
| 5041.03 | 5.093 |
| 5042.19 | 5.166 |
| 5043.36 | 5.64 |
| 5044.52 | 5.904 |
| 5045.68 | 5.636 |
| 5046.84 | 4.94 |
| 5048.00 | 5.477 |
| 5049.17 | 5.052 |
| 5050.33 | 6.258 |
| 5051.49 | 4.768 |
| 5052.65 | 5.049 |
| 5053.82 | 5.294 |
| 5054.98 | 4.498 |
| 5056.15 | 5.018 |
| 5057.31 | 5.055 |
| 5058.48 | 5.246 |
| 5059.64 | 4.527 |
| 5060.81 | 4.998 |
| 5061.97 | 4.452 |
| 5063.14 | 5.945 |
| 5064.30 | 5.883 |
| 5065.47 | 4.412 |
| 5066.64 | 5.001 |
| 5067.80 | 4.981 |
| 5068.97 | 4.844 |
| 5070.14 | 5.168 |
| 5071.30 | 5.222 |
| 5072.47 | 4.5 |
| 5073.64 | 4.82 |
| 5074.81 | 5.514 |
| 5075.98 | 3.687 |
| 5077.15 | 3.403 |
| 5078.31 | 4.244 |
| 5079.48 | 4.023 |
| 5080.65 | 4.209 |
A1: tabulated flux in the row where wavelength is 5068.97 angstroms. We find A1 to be 4.844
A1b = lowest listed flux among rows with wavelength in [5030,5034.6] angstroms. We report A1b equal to 4.088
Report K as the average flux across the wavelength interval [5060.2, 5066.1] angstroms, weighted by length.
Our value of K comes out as 5.13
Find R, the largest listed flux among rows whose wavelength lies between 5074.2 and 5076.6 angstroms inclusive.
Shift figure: 5.514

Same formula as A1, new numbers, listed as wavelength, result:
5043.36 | 5.64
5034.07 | 4.088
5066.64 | 5.001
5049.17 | 5.052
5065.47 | 4.412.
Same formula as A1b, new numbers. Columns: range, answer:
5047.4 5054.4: 4.768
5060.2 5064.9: 4.452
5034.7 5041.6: 4.328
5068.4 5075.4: 4.5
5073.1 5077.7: 3.403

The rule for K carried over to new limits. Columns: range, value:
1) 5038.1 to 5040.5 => 4.83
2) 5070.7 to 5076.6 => 4.74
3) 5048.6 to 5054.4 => 5.29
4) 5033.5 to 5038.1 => 4.71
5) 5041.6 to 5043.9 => 5.38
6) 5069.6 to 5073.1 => 4.96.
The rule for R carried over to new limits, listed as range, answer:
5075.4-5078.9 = 4.244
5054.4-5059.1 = 5.246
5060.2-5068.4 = 5.945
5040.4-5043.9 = 5.64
